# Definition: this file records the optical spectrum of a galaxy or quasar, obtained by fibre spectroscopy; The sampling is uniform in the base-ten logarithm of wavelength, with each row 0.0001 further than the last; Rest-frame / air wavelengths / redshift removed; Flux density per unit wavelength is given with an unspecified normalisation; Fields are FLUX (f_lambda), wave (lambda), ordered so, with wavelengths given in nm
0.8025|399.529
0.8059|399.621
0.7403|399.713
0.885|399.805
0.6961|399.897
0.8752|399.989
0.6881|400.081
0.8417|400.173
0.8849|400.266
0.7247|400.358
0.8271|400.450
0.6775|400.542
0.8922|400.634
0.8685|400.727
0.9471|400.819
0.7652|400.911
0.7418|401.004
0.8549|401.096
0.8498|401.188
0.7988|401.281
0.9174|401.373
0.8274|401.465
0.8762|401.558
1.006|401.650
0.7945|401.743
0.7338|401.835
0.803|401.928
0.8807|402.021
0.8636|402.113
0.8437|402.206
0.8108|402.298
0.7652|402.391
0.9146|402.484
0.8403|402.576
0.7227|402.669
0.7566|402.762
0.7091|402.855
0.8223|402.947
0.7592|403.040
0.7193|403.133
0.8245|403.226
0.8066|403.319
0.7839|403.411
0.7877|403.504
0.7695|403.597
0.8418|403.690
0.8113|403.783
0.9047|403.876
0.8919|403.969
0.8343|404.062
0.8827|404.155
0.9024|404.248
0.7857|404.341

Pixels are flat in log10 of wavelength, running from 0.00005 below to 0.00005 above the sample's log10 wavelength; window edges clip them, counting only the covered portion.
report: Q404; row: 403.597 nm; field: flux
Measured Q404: 0.7695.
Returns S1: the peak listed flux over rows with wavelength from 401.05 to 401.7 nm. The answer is 1.006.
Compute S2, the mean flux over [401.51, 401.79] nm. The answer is 0.891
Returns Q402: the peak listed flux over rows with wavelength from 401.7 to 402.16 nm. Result 0.8807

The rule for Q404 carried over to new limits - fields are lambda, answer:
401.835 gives 0.7338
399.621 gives 0.8059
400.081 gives 0.6881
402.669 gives 0.7227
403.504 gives 0.7877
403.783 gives 0.8113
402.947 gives 0.8223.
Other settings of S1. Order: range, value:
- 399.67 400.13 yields 0.885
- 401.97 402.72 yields 0.9146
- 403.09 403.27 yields 0.8245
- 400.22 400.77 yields 0.8922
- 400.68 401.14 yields 0.9471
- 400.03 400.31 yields 0.8849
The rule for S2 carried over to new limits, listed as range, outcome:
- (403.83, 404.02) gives 0.897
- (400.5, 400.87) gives 0.847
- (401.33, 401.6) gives 0.873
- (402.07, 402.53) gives 0.839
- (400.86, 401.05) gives 0.758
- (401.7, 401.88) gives 0.766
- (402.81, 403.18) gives 0.753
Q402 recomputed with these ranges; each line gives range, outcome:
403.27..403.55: 0.8066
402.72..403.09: 0.8223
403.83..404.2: 0.9047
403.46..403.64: 0.7877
